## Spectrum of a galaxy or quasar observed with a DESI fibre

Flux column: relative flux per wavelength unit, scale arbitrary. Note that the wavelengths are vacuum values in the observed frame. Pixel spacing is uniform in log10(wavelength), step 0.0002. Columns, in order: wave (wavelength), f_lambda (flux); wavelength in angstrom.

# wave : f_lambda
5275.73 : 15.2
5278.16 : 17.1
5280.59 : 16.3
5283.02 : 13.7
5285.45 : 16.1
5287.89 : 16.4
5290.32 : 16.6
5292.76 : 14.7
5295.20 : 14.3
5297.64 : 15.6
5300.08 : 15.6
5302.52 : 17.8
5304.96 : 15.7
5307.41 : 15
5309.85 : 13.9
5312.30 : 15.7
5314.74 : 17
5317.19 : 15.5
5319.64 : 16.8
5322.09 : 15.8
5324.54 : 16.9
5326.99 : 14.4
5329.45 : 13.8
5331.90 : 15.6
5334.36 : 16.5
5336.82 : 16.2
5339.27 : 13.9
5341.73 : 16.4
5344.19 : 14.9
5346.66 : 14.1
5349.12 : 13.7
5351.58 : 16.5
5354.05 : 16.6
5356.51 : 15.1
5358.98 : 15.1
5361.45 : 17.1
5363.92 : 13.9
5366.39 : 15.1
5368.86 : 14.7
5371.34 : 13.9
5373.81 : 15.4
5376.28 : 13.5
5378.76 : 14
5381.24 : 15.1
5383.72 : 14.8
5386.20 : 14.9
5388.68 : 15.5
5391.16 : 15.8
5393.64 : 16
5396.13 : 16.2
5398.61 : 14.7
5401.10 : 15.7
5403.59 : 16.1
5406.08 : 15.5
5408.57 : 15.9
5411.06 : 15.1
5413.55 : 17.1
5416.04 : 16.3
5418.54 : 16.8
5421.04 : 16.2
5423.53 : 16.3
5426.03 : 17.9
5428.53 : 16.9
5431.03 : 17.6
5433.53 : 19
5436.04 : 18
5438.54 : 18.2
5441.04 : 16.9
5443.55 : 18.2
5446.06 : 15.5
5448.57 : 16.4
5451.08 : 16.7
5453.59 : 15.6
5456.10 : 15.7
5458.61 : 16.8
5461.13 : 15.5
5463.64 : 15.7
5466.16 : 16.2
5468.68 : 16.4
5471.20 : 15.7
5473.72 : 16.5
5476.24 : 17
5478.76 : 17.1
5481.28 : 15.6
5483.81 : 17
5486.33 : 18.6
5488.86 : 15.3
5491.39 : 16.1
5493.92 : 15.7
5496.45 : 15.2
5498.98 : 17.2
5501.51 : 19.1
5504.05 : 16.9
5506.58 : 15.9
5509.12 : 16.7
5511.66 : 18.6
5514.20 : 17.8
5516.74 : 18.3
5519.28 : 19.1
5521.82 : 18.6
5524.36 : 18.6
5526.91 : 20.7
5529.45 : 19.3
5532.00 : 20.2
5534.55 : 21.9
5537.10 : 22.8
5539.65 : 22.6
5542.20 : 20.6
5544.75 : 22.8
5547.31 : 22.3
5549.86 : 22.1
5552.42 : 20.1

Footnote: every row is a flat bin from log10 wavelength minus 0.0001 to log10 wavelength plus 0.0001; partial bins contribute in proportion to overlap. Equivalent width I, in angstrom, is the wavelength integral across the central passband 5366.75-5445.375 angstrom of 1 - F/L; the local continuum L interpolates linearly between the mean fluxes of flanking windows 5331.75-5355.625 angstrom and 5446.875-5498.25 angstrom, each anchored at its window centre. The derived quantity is -1.1 angstrom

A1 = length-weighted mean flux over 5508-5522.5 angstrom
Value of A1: 18.2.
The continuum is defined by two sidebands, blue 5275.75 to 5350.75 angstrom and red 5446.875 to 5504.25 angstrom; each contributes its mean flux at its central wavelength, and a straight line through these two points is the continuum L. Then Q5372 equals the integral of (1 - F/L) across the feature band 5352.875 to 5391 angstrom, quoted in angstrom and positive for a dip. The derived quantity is 2.05 angstrom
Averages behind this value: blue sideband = 15.5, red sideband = 16.4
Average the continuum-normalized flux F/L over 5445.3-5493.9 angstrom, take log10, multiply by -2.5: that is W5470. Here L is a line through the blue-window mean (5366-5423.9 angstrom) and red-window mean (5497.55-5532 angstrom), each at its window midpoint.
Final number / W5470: 0.060 mag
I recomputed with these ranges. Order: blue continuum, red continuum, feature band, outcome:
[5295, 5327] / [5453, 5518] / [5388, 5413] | 0.8 angstrom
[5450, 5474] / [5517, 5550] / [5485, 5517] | 2.8 angstrom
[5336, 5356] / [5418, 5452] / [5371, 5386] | 1.4 angstrom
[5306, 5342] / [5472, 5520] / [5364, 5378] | 1.3 angstrom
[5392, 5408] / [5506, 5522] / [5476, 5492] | 0.6 angstrom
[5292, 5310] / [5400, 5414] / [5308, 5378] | 1.4 angstrom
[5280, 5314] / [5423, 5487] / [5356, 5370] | 0.8 angstrom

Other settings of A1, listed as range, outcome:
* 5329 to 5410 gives 15.2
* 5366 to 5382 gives 14.5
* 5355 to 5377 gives 14.9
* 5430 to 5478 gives 16.7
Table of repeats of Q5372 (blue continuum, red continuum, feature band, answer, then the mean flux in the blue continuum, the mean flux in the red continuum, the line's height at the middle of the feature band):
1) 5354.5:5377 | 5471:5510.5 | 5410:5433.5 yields -1.66 angstrom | 15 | 16.6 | 15.7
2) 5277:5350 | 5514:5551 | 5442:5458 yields 1.98 angstrom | 15.5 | 20.6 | 18.7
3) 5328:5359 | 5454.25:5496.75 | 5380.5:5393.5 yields 0.25 angstrom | 15.3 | 16.3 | 15.6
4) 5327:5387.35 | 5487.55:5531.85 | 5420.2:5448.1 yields -1.66 angstrom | 15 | 17.7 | 16.4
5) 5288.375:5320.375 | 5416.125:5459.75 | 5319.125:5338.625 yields 0.34 angstrom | 15.7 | 17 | 15.9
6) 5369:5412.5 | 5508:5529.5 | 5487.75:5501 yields 1.38 angstrom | 15.2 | 18.6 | 18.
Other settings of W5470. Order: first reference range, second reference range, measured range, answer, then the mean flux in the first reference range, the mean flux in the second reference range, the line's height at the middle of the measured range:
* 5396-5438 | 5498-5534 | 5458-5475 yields 0.092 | 16.6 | 18.4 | 17.5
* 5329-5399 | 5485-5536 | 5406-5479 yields 0.003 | 15.2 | 18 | 16.7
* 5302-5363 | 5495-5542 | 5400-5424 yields 0.059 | 15.6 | 18.9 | 17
